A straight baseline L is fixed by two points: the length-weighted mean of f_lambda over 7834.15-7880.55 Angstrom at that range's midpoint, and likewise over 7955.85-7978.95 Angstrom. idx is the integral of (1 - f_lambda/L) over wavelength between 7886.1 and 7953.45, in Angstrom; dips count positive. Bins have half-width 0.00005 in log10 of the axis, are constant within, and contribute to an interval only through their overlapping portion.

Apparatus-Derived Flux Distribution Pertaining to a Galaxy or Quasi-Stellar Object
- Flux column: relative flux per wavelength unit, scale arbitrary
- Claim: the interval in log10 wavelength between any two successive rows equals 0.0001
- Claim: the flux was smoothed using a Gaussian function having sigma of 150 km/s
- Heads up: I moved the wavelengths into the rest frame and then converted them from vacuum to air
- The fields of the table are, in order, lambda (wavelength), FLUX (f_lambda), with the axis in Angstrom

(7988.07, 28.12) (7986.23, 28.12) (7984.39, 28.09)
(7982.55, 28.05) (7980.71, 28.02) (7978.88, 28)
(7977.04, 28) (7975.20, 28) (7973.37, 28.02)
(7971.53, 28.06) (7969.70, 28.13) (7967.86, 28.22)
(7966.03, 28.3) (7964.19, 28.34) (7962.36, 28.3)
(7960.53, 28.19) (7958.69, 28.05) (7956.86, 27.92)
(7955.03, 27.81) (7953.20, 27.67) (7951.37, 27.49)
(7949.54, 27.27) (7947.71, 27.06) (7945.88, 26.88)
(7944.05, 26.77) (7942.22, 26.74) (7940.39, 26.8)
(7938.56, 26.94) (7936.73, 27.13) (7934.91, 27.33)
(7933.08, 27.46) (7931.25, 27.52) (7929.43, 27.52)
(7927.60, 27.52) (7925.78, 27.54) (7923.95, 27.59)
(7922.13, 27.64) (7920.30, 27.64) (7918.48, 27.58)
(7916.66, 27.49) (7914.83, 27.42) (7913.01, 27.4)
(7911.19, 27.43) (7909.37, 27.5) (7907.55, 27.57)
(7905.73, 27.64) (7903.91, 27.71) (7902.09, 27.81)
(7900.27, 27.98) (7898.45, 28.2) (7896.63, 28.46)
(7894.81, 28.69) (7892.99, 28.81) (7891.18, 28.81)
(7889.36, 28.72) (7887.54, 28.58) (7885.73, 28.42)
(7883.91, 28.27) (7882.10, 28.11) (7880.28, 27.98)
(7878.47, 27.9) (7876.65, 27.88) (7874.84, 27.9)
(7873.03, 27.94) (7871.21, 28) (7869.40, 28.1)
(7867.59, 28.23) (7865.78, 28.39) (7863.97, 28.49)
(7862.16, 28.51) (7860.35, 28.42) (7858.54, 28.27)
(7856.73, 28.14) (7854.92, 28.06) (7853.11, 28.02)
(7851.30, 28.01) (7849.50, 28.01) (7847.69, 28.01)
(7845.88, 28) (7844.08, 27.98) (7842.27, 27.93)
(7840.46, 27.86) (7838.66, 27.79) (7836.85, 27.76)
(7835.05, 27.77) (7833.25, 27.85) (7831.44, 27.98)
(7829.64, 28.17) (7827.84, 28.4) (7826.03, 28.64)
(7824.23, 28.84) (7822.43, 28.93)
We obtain 1.09 Angstrom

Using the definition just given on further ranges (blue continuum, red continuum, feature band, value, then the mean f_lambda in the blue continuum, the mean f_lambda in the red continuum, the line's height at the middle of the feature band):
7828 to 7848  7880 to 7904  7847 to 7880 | 0.01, 27.9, 28.3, 28.1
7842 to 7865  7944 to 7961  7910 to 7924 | 0.12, 28.1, 27.5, 27.8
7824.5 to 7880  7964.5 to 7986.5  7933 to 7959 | 0.76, 28.1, 28.1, 28.1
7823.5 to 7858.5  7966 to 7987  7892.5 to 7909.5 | 0.02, 28.1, 28.1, 28.1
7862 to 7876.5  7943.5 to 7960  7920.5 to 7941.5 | 0.21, 28.2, 27.5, 27.6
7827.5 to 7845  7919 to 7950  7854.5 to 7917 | -1.13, 27.9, 27.3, 27.6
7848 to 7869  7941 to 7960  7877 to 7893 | -0.22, 28.2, 27.4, 28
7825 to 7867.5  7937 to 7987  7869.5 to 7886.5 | -0.02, 28.1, 27.7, 28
